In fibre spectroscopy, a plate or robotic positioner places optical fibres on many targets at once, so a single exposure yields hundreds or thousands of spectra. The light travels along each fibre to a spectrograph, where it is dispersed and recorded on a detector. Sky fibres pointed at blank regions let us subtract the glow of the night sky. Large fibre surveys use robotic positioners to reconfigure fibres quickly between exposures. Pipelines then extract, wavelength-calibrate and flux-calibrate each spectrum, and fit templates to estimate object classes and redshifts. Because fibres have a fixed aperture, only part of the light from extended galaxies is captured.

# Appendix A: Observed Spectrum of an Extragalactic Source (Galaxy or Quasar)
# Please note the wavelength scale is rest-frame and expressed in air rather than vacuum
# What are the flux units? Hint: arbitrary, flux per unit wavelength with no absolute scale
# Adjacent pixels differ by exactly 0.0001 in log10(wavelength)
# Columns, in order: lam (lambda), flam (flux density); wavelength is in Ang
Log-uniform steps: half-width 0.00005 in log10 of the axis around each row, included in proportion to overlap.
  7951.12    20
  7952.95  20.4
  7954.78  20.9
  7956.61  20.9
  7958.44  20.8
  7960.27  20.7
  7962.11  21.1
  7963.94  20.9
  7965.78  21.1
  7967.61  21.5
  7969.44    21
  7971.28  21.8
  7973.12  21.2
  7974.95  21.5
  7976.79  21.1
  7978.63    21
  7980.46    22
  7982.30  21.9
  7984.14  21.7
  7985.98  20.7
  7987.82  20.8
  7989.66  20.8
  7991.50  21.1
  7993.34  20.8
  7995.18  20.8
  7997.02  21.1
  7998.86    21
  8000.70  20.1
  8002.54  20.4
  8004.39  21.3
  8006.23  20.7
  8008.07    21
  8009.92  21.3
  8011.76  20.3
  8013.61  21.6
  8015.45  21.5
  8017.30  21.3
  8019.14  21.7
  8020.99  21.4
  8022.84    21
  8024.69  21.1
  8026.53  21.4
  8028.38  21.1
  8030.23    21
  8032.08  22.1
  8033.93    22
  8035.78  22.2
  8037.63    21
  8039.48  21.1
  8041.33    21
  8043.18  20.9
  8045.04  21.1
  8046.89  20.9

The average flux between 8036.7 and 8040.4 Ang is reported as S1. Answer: 21.1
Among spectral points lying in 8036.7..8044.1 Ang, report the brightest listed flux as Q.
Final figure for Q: 21.1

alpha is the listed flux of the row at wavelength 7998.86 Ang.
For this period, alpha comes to 21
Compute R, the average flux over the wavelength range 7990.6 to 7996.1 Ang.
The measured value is 20.9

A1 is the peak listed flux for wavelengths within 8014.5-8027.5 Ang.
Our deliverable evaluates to 21.7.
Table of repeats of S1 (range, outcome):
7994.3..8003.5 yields 20.7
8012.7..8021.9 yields 21.5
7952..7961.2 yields 20.7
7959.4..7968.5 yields 21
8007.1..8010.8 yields 21.1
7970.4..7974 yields 21.5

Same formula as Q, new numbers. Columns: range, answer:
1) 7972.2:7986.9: 22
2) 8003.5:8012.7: 21.3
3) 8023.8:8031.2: 21.4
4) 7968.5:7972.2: 21.8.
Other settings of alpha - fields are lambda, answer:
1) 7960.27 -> 20.7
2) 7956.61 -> 20.9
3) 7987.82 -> 20.8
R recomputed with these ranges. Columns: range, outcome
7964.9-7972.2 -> 21.4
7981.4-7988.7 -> 21.3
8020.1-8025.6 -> 21.1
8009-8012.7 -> 20.8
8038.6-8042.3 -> 21.1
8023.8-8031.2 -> 21.2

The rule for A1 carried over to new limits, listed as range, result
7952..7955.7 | 20.9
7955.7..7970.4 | 21.5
